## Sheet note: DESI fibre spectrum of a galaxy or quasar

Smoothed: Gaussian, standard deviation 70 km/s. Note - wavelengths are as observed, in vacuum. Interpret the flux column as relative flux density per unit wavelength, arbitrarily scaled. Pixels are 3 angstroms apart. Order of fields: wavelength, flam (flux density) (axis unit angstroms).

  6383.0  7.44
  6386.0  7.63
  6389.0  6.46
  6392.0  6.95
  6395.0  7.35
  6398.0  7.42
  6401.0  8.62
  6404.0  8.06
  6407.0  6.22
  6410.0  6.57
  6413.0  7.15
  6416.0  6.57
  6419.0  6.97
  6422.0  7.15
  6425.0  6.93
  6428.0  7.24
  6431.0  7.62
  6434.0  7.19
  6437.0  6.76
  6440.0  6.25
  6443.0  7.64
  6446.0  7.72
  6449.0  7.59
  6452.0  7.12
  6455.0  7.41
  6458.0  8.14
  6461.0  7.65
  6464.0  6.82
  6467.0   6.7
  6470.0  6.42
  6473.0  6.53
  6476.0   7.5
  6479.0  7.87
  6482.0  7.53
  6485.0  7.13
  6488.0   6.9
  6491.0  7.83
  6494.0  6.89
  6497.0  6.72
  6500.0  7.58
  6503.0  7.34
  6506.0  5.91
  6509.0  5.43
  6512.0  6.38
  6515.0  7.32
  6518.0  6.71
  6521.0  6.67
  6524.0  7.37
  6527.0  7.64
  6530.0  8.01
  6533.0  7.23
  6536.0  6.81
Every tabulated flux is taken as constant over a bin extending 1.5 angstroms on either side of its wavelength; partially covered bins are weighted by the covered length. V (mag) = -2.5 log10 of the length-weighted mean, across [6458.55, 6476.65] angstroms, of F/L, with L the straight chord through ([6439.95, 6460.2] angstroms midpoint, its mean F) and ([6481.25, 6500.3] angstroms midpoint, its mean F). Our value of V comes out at 0.06 mag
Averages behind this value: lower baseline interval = 7.5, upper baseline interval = 7.19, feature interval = 6.97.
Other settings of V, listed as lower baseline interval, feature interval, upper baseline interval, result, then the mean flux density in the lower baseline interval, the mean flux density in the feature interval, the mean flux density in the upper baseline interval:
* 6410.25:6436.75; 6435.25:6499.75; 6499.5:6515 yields -0.07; 7.06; 7.2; 6.54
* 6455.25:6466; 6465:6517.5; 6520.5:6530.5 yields 0.08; 7.48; 6.93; 7.44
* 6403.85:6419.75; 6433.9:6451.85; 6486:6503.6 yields -0.03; 6.82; 7.19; 7.2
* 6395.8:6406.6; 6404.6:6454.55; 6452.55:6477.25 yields 0.06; 7.8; 7.07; 7.14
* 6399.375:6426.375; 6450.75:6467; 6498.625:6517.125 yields -0.07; 7.14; 7.37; 6.66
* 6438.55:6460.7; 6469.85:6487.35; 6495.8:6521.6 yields -0.02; 7.43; 7.21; 6.67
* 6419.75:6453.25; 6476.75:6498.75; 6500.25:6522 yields -0.08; 7.2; 7.28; 6.59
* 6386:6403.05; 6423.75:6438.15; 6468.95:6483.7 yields 0.02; 7.41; 7.16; 7.19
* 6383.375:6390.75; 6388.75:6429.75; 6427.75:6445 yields 0.00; 7.1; 7.14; 7.13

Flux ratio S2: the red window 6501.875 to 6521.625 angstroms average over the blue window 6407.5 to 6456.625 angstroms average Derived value 0.92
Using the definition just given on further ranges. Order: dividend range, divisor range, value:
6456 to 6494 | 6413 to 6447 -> 1.02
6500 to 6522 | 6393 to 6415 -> 0.90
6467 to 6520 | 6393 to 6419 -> 0.96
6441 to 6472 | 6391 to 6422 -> 1.01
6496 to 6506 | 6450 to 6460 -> 0.93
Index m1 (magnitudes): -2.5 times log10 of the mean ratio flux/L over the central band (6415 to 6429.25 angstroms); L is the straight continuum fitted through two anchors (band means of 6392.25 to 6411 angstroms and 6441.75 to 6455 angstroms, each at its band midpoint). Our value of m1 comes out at 0.07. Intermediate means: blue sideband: 7.37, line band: 6.98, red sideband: 7.5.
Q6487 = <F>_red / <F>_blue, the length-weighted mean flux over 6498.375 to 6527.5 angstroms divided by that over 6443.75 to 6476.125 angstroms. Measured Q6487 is 0.94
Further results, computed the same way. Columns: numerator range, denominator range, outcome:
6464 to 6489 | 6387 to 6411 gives 0.98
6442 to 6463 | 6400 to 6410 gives 1.02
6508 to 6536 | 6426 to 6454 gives 0.97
